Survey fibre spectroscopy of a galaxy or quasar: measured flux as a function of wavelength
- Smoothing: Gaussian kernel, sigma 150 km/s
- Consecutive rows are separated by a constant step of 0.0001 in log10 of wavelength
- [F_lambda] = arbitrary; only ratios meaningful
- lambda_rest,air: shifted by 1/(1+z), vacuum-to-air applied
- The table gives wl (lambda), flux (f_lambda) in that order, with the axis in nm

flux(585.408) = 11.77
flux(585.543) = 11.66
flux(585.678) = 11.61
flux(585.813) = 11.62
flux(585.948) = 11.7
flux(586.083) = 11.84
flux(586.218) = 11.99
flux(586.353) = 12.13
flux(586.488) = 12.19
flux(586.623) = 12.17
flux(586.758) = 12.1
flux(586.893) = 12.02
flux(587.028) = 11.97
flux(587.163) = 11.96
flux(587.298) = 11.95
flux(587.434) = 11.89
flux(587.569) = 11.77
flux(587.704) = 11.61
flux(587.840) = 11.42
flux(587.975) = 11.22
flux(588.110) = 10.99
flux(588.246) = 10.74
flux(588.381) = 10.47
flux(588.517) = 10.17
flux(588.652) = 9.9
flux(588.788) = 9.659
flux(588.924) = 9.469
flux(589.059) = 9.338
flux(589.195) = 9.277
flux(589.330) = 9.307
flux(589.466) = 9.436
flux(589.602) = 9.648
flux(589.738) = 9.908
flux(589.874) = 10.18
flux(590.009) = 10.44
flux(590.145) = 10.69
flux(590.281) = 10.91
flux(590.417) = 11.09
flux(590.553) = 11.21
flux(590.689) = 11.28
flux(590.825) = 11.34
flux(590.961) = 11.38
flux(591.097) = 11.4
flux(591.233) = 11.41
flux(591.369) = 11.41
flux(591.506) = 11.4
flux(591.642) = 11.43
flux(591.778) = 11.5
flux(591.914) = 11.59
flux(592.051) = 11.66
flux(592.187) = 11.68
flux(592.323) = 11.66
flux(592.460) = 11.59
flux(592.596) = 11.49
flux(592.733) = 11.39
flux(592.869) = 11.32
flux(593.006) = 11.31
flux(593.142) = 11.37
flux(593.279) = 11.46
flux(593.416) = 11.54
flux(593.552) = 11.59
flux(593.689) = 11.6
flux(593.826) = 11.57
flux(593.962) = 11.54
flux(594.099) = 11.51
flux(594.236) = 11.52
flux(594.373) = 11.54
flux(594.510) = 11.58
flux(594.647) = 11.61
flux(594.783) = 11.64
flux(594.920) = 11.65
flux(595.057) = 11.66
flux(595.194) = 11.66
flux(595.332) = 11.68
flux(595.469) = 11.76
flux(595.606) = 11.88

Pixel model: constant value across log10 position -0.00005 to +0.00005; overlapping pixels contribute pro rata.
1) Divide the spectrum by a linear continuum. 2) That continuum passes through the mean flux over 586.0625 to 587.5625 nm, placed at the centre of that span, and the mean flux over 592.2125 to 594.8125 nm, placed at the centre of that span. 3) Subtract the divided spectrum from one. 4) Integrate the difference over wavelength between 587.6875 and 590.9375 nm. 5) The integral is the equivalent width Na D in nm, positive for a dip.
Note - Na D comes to 0.39 nm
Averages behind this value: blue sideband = 12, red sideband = 11.5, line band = 10.4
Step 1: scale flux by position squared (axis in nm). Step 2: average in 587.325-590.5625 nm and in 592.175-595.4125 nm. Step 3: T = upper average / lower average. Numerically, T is 1.12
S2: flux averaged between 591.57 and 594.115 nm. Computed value 11.5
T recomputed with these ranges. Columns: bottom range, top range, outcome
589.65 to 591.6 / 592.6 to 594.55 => 1.05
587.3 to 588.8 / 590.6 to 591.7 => 1.05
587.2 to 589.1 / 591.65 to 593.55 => 1.08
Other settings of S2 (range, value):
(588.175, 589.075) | 10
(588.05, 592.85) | 10.8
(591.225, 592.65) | 11.5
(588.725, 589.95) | 9.59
